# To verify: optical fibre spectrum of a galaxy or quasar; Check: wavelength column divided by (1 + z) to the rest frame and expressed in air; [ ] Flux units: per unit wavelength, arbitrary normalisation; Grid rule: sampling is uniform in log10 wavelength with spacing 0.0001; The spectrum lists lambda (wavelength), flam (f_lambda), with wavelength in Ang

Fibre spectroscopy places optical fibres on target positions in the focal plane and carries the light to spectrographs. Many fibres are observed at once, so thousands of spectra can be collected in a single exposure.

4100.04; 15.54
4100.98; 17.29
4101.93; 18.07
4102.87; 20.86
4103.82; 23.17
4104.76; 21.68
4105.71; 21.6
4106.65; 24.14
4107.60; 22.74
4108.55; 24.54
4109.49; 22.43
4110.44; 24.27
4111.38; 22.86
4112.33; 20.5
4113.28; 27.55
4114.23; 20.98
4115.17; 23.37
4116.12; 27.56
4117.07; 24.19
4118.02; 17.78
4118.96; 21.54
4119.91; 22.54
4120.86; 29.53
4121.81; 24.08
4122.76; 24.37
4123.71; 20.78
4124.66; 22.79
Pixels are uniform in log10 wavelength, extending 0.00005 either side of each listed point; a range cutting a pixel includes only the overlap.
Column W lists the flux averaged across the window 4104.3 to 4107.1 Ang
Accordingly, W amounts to 22.5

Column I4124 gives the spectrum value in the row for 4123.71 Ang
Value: 20.78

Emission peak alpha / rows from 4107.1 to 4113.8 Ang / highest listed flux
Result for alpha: 27.55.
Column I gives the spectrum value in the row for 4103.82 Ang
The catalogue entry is 23.17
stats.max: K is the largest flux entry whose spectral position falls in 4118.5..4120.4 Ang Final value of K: 22.54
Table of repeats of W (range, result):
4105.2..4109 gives 23.2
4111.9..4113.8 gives 24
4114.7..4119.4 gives 22.9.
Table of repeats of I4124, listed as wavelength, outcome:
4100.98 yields 17.29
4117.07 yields 24.19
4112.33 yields 20.5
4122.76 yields 24.37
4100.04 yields 15.54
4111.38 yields 22.86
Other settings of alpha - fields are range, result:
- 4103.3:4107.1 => 24.14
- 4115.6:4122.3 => 29.53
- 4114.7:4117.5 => 27.56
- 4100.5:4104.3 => 23.17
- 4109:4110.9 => 24.27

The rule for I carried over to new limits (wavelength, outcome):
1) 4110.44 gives 24.27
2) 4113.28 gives 27.55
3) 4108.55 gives 24.54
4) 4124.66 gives 22.79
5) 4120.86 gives 29.53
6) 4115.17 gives 23.37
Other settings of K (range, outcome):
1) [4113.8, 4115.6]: 23.37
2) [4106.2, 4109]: 24.54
